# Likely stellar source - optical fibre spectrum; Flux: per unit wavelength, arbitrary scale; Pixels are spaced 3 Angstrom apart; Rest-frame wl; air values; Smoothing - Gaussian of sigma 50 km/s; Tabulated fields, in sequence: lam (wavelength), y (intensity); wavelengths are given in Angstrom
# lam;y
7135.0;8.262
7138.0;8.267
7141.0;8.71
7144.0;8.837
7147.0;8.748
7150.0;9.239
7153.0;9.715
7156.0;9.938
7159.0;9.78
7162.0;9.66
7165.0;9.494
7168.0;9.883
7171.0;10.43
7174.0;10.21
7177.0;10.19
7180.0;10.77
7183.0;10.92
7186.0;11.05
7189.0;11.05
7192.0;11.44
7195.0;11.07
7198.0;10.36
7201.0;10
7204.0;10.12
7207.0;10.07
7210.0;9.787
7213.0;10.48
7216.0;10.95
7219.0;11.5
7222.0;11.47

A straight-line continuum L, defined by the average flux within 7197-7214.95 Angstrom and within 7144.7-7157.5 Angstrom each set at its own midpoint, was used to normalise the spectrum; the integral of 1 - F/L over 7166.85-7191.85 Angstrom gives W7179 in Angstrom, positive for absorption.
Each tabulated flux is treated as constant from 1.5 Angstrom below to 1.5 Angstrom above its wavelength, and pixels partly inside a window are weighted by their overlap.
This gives -2.15 Angstrom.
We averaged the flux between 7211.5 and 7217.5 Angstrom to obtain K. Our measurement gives 10.7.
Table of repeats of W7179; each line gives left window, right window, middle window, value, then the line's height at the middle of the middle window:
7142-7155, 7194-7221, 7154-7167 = -0.4 Angstrom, 9.42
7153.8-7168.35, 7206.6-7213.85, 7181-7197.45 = -1.8 Angstrom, 9.94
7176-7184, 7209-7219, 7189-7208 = 0.1 Angstrom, 10.6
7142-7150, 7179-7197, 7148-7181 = -0.3 Angstrom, 9.83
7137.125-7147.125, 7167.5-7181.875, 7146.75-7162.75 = -0.4 Angstrom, 9.31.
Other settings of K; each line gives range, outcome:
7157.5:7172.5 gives 9.85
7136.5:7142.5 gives 8.49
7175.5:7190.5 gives 10.8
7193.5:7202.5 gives 10.5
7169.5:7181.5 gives 10.4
